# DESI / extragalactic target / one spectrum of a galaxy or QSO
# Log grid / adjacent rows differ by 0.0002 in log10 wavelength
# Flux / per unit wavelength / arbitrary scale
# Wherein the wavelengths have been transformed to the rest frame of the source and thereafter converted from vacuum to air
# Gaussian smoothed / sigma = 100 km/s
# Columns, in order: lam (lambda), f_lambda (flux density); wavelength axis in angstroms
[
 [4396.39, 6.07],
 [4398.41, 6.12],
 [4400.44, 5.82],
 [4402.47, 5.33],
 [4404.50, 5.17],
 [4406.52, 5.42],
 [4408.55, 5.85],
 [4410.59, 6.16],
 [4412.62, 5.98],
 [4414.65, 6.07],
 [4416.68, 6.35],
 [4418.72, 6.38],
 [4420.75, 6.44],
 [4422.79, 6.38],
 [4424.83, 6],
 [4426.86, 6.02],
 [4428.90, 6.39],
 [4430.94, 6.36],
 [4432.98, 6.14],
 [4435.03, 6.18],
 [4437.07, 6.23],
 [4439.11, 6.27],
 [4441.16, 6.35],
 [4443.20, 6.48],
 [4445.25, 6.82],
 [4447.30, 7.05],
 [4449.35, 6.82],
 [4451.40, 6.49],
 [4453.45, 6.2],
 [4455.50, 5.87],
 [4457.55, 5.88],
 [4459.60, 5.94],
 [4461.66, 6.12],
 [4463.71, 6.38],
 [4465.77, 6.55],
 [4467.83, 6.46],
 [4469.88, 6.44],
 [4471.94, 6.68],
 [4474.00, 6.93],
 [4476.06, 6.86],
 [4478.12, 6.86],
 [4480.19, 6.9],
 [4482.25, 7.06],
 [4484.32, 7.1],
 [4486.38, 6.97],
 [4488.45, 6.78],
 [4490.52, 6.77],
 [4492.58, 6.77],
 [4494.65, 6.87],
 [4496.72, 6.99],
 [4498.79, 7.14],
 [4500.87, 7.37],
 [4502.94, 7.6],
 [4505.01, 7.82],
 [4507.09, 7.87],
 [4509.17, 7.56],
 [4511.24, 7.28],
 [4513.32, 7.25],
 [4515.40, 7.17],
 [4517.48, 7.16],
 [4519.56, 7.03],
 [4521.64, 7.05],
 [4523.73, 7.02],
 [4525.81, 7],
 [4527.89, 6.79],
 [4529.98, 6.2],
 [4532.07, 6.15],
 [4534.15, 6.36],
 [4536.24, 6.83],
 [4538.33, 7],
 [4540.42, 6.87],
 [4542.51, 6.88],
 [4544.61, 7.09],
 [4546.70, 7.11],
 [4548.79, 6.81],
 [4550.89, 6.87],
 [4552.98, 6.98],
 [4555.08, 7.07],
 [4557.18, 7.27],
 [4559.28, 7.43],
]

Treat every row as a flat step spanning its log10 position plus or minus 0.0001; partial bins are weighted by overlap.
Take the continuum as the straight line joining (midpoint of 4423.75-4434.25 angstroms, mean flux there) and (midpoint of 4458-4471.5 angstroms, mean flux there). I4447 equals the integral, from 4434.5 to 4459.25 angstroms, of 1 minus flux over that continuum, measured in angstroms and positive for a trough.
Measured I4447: -0.5 angstroms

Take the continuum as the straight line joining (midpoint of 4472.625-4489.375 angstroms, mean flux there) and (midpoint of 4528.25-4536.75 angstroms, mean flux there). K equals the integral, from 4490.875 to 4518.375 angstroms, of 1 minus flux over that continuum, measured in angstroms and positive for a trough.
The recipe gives -2.5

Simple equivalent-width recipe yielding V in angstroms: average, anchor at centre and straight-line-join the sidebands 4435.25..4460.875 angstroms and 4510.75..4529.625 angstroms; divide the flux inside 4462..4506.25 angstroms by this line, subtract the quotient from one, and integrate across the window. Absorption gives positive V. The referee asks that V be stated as -1.4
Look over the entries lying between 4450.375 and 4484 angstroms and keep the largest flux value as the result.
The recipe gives 7.06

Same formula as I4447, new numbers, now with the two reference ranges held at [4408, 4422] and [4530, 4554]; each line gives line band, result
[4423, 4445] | 0.04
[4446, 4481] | -0.43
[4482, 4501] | -1.19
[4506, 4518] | -1.35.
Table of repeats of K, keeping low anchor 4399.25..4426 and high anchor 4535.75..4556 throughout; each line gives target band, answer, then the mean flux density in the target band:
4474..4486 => -0.9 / 6.95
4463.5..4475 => -0.4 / 6.59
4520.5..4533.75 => 0.2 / 6.69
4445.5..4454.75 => -0.6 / 6.63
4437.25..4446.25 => -0.4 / 6.46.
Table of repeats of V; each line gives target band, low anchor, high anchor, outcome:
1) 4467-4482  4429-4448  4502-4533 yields -0.02 angstroms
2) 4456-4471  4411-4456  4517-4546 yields 0.55 angstroms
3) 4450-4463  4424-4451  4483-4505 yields 1.01 angstroms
